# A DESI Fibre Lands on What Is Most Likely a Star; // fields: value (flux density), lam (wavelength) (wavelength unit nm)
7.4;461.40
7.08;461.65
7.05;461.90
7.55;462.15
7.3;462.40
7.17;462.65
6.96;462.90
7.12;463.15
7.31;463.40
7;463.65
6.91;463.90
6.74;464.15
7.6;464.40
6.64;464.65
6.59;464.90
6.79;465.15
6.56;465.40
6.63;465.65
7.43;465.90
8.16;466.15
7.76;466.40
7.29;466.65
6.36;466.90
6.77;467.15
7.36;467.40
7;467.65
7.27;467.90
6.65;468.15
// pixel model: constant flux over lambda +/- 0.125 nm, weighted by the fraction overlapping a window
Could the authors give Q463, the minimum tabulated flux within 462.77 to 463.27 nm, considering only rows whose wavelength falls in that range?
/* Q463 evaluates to 6.96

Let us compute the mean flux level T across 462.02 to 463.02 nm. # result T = 7.25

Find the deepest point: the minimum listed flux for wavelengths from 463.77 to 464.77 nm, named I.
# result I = 6.64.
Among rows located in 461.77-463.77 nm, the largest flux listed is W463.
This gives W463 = 7.55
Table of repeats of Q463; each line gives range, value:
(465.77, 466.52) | 7.43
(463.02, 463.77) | 7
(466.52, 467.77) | 6.36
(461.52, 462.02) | 7.05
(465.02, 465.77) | 6.56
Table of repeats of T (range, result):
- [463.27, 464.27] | 6.99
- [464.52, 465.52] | 6.65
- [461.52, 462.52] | 7.25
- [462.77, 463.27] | 7.04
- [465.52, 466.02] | 7.02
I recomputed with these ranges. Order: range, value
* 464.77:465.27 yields 6.59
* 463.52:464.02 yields 6.91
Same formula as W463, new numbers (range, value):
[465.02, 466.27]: 8.16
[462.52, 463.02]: 7.17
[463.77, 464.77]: 7.6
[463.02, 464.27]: 7.31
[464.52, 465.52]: 6.79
